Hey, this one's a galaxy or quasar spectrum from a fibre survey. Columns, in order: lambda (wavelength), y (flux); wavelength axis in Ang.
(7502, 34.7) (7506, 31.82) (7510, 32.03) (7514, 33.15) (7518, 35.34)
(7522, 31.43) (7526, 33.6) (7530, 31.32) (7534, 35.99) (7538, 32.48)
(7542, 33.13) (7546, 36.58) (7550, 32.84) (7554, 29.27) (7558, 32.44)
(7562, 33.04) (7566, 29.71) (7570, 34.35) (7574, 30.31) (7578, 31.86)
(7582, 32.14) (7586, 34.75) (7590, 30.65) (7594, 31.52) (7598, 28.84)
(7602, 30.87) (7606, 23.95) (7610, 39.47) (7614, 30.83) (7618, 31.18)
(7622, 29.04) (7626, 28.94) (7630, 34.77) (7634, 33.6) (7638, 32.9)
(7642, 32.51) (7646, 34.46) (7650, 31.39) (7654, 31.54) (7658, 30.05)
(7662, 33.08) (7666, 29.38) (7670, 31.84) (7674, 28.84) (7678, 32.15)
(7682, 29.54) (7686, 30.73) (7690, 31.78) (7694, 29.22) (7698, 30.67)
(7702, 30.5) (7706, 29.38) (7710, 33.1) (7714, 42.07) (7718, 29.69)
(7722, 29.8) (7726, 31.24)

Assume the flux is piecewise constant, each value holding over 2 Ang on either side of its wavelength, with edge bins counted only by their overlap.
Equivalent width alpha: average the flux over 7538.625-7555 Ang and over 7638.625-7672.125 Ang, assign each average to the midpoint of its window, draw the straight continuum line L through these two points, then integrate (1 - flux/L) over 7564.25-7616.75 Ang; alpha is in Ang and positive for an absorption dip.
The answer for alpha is 1.8 Ang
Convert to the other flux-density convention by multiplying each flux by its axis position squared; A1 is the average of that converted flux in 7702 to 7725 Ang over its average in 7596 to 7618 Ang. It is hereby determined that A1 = 1.09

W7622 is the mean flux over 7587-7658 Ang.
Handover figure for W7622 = 31.6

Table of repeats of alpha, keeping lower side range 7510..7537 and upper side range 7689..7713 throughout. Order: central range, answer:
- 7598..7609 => 1.2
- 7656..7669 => 0.3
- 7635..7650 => -0.5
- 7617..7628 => 0.9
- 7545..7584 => 0.8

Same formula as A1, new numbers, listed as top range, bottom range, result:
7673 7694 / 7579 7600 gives 0.99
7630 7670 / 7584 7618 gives 1.04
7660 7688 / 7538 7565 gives 0.97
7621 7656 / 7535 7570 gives 1.01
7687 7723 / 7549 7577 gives 1.04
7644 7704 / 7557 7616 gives 1.00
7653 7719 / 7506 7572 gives 0.99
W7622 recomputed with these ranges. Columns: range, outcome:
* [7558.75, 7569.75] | 32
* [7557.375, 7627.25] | 31.3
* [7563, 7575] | 31.7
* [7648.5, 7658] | 31.2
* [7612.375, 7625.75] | 30.2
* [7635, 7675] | 31.7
